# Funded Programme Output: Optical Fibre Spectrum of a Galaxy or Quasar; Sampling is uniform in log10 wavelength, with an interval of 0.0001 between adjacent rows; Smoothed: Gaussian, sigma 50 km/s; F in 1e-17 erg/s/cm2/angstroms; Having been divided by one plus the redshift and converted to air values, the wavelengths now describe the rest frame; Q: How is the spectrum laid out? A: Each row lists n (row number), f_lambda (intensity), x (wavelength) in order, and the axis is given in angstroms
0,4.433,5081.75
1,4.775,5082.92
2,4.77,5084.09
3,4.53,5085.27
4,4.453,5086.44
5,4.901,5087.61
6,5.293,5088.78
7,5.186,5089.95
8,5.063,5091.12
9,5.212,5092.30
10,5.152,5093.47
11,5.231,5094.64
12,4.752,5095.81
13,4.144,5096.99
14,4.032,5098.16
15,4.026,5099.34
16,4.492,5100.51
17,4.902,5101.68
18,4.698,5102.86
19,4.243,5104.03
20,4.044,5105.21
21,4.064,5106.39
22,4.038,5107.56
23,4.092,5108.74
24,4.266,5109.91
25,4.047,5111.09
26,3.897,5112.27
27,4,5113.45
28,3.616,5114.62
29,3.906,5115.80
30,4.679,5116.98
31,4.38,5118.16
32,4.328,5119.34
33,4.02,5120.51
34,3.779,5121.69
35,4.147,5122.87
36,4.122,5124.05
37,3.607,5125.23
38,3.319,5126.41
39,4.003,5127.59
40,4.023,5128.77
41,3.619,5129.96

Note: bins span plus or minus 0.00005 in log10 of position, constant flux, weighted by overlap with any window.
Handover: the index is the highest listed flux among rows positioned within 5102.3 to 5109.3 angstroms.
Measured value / 4.698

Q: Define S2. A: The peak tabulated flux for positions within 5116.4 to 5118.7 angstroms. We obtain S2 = 4.679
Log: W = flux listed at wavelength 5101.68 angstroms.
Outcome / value 4.902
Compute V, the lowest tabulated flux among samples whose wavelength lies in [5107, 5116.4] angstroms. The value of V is 3.616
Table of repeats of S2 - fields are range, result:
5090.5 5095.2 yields 5.231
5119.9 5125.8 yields 4.147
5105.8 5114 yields 4.266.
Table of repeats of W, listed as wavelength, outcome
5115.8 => 3.906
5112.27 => 3.897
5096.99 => 4.144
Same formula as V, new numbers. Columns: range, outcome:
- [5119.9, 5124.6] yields 3.779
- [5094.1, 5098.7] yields 4.032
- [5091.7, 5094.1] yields 5.152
